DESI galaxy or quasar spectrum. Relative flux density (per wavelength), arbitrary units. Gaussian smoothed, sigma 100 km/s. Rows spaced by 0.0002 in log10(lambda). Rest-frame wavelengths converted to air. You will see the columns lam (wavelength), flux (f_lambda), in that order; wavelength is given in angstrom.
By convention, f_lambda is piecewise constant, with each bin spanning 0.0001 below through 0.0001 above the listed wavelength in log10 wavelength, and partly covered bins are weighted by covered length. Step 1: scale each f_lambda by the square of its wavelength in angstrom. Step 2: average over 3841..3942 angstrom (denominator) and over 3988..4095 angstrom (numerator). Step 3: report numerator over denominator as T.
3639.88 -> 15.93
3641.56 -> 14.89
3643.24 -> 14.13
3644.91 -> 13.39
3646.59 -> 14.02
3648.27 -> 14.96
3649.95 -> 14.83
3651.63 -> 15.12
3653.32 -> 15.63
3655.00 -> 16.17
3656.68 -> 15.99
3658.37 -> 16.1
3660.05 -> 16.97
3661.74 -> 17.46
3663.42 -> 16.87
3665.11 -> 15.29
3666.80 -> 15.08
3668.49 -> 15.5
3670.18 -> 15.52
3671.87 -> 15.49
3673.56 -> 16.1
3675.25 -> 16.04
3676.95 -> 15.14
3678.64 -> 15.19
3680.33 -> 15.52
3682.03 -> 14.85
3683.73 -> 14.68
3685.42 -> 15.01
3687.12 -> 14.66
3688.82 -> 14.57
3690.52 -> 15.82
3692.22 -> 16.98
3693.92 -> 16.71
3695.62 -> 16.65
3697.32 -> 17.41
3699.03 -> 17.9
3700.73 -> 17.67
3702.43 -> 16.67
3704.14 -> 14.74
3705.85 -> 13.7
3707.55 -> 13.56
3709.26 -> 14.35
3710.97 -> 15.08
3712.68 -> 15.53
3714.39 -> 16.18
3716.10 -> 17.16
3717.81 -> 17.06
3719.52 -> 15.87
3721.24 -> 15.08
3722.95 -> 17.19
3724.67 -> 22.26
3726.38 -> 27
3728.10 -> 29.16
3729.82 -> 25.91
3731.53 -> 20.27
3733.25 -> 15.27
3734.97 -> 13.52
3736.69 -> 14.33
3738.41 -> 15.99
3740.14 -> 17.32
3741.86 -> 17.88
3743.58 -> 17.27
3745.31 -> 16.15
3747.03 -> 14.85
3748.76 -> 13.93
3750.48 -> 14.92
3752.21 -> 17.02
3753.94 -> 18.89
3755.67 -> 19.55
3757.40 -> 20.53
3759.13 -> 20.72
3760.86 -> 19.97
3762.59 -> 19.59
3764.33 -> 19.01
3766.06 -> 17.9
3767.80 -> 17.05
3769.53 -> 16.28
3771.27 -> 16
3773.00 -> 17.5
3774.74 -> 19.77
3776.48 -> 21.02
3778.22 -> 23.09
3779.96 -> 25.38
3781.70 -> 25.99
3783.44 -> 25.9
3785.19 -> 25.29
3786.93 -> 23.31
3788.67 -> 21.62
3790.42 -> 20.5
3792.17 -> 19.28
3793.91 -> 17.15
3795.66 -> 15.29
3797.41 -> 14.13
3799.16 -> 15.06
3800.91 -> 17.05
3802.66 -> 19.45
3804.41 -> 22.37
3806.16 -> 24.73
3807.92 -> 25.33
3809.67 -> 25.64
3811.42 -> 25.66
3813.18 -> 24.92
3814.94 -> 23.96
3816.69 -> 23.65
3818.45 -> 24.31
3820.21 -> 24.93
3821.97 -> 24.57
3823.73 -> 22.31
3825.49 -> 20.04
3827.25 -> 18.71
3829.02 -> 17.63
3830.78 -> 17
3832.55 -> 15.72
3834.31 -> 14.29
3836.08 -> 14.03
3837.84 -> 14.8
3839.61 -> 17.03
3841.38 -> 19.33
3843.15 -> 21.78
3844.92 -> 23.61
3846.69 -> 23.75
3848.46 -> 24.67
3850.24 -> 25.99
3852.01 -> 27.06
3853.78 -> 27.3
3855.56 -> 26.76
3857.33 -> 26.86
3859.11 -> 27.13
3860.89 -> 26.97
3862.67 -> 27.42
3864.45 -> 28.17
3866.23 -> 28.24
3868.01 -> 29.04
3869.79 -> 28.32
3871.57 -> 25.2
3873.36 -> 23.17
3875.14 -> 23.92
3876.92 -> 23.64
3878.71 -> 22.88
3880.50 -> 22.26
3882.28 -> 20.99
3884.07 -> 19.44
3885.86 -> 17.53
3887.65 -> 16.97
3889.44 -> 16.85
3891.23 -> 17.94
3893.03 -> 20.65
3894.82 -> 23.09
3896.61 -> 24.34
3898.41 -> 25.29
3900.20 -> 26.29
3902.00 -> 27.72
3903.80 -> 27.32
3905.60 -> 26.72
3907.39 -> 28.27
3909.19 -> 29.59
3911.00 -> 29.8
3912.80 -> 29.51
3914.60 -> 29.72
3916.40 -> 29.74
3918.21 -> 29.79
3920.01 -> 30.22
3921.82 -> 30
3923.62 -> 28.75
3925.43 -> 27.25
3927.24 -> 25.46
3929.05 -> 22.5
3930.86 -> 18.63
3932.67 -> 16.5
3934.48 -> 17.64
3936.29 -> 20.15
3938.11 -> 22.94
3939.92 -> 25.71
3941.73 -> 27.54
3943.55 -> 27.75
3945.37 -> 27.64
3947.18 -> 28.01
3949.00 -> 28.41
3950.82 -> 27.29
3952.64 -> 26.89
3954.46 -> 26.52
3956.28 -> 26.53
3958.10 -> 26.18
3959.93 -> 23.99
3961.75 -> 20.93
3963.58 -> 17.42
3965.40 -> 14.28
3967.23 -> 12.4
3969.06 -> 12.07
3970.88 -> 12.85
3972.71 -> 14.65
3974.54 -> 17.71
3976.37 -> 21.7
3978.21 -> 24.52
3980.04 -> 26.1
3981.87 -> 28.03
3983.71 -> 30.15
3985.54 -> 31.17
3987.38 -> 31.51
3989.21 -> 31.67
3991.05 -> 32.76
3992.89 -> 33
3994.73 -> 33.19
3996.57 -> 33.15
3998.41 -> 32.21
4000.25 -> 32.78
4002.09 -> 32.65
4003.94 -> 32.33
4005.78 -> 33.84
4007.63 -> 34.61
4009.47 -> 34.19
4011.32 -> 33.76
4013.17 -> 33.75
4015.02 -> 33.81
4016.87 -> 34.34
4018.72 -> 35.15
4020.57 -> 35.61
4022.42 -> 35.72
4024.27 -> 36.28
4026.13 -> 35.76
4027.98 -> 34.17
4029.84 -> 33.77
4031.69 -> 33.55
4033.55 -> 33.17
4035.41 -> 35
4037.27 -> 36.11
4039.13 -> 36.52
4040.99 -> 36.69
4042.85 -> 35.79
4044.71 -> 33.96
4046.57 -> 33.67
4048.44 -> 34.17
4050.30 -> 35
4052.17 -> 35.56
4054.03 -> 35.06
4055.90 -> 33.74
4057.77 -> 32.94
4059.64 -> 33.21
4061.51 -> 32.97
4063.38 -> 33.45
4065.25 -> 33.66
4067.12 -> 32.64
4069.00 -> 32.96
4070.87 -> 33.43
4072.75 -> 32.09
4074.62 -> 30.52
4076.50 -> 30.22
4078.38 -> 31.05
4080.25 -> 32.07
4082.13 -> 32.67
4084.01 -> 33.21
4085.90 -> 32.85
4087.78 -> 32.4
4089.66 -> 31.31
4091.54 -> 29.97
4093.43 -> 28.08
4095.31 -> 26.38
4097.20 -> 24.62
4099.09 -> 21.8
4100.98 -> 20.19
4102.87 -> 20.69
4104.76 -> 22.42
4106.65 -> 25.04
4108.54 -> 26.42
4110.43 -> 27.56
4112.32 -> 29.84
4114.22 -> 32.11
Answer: 1.5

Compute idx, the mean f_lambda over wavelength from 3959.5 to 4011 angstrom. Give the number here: 26.4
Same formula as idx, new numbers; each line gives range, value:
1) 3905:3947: 26.2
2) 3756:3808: 20.1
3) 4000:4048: 34.5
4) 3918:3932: 26.2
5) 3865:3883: 24.9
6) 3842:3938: 24.8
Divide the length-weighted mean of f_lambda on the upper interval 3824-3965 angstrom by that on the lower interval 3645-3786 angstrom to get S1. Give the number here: 1.38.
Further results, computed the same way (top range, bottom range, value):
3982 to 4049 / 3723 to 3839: 1.71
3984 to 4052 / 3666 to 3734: 2.02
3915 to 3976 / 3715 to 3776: 1.27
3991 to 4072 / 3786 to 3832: 1.62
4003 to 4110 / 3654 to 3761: 1.91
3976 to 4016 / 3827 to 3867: 1.41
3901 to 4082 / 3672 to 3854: 1.55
